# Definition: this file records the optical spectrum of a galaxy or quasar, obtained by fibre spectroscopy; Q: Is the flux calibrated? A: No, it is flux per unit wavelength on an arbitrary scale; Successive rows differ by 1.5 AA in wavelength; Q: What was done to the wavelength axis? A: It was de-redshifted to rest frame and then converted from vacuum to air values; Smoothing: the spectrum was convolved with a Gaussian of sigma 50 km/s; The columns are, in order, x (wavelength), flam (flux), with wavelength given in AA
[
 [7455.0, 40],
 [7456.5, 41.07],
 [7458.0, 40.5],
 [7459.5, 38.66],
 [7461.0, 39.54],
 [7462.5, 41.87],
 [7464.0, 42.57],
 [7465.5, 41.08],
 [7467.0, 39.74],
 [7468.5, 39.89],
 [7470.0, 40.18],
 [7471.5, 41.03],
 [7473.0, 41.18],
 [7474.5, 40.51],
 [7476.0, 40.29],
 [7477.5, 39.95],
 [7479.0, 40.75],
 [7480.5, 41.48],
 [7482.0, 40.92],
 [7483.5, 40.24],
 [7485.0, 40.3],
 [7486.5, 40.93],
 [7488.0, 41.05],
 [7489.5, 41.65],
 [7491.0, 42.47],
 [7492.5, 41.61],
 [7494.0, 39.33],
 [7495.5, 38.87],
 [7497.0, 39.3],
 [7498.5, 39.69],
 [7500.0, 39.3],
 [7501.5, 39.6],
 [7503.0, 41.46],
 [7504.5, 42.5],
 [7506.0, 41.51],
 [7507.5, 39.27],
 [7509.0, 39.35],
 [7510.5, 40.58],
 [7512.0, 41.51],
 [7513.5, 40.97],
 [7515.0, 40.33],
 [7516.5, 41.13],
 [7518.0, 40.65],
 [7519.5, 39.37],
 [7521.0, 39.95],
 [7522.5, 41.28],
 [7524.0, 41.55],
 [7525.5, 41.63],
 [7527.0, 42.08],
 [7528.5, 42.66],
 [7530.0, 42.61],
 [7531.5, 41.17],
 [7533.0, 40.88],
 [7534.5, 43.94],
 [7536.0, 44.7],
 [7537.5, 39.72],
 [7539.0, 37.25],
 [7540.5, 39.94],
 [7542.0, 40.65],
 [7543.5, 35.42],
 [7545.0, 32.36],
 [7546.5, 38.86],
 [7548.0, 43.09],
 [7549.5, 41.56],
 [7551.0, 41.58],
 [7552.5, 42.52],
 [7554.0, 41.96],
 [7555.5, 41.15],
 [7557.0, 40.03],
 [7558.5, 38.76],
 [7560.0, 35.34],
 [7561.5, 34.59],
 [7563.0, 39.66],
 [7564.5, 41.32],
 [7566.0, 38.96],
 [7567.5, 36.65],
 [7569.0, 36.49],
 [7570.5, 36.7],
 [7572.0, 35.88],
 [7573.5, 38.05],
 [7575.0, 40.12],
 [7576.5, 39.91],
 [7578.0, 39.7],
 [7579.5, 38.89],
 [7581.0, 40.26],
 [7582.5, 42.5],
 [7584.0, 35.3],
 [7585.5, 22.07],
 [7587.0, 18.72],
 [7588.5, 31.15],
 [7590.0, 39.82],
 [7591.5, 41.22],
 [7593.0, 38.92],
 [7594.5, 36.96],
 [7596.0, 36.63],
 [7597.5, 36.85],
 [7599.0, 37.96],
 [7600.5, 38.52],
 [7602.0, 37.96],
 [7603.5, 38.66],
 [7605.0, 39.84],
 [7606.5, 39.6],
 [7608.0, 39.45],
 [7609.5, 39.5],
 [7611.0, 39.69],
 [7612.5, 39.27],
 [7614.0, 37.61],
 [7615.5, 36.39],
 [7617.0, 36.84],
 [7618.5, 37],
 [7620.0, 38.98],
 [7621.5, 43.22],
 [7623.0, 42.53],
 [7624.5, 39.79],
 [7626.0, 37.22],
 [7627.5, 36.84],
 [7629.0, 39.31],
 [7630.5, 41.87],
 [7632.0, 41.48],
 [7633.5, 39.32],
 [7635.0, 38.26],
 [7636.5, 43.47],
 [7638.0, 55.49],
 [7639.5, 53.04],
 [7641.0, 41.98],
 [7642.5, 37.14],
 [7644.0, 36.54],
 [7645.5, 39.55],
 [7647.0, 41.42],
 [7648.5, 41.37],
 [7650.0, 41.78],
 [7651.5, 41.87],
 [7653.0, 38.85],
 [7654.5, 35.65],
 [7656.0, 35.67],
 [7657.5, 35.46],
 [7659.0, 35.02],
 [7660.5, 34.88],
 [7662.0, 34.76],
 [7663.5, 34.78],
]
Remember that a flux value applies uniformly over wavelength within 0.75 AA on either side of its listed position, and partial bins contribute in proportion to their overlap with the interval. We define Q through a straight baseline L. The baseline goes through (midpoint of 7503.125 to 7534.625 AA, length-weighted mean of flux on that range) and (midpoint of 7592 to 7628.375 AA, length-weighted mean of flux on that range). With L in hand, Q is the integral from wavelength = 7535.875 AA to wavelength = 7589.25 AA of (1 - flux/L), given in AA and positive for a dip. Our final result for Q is 2.9 AA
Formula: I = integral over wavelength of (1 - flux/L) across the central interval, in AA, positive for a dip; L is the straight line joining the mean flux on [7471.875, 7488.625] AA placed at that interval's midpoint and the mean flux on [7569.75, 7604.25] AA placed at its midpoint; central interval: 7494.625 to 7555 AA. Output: -2.4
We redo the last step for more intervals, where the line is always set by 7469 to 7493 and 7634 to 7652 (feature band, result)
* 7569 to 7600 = 4.1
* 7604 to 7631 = 2.1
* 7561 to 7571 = 0.9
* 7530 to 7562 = 1.3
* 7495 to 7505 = 0.2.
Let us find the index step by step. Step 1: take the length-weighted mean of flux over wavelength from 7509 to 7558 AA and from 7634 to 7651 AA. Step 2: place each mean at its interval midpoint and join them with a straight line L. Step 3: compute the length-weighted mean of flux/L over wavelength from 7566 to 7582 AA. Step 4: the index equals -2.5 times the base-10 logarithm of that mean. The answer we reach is 0.08 mag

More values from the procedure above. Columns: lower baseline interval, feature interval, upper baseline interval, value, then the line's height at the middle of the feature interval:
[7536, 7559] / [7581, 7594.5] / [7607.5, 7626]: 0.15 mag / 39.4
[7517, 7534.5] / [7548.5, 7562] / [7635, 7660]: 0.04 mag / 41.2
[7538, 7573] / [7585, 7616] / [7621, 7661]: 0.08 mag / 39.6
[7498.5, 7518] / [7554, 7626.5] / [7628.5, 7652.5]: 0.10 mag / 41.5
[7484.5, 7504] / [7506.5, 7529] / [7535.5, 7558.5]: -0.02 mag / 40.2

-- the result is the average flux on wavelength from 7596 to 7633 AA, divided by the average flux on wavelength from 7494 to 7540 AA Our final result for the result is 0.96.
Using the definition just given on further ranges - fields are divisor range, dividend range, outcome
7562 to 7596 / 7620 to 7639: 1.13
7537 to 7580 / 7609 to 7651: 1.05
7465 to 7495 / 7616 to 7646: 1.01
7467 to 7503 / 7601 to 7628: 0.96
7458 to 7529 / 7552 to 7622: 0.93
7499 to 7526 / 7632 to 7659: 1.00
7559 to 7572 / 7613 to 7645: 1.09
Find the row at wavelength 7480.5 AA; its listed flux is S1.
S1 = 41.48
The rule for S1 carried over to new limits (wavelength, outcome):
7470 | 40.18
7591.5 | 41.22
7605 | 39.84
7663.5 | 34.78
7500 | 39.3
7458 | 40.5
